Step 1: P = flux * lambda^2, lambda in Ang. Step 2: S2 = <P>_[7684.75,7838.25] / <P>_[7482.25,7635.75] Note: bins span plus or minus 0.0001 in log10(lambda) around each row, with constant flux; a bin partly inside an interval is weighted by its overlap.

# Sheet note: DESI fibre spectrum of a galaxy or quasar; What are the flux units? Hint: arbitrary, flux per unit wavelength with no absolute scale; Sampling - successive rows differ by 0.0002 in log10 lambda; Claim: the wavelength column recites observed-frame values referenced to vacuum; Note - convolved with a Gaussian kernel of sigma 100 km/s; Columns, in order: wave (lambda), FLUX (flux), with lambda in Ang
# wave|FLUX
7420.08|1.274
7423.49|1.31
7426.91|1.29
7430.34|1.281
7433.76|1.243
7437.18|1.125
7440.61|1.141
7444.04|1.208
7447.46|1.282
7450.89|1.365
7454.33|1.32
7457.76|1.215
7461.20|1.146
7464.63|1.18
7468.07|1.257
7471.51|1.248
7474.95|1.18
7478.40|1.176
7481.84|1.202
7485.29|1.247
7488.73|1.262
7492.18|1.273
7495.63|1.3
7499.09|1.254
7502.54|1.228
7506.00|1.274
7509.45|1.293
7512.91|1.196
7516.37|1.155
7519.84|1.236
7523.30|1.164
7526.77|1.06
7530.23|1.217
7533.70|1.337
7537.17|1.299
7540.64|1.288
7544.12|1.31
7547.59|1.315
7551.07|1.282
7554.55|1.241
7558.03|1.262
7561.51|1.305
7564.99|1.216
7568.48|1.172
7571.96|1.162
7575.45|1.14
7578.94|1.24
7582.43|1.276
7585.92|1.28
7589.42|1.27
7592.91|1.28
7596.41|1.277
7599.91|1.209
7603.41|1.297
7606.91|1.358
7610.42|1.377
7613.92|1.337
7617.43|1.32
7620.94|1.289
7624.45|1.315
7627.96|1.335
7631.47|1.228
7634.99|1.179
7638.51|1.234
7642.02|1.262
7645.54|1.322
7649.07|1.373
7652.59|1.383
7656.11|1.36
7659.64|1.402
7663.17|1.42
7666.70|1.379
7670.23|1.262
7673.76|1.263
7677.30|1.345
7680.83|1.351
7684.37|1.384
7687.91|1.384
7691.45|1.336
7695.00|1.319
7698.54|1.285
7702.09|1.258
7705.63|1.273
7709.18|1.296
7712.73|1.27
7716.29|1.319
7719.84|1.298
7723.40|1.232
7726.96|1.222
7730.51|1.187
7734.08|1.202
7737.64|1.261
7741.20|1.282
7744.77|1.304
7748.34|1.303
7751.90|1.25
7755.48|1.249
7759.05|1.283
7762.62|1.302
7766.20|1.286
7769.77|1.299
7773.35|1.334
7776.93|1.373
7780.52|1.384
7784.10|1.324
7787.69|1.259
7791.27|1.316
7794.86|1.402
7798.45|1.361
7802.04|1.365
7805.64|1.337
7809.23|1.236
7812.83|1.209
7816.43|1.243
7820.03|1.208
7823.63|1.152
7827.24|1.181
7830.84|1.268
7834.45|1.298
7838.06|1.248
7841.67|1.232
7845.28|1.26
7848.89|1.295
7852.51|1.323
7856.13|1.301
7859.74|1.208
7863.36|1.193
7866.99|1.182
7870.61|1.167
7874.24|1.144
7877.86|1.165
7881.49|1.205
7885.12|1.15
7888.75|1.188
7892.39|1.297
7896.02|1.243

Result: 1.08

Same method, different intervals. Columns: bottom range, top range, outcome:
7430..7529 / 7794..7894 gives 1.12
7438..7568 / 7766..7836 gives 1.13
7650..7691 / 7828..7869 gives 0.97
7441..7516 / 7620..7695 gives 1.12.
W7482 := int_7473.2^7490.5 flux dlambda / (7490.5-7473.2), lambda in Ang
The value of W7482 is 1.21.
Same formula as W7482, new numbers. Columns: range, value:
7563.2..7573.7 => 1.18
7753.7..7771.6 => 1.28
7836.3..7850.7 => 1.26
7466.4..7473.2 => 1.25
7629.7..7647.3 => 1.25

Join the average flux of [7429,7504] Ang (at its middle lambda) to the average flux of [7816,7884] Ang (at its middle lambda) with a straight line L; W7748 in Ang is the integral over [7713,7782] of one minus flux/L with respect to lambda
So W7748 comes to -3.13 Ang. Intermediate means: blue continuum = 1.23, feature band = 1.28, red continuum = 1.22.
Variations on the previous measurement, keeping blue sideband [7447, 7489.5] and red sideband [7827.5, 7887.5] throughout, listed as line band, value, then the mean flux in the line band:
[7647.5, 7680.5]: -3.31 Ang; 1.35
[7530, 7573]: -1.12 Ang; 1.27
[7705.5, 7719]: -0.69 Ang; 1.29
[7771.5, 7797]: -2.37 Ang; 1.34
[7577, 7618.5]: -2.03 Ang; 1.29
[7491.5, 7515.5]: -0.41 Ang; 1.26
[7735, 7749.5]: -0.63 Ang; 1.28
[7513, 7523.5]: 0.37 Ang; 1.19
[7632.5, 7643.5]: 0.06 Ang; 1.22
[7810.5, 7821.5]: 0.05 Ang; 1.22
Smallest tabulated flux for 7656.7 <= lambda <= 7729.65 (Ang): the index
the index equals 1.222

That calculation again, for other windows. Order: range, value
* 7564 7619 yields 1.14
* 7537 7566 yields 1.216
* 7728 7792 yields 1.187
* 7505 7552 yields 1.06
